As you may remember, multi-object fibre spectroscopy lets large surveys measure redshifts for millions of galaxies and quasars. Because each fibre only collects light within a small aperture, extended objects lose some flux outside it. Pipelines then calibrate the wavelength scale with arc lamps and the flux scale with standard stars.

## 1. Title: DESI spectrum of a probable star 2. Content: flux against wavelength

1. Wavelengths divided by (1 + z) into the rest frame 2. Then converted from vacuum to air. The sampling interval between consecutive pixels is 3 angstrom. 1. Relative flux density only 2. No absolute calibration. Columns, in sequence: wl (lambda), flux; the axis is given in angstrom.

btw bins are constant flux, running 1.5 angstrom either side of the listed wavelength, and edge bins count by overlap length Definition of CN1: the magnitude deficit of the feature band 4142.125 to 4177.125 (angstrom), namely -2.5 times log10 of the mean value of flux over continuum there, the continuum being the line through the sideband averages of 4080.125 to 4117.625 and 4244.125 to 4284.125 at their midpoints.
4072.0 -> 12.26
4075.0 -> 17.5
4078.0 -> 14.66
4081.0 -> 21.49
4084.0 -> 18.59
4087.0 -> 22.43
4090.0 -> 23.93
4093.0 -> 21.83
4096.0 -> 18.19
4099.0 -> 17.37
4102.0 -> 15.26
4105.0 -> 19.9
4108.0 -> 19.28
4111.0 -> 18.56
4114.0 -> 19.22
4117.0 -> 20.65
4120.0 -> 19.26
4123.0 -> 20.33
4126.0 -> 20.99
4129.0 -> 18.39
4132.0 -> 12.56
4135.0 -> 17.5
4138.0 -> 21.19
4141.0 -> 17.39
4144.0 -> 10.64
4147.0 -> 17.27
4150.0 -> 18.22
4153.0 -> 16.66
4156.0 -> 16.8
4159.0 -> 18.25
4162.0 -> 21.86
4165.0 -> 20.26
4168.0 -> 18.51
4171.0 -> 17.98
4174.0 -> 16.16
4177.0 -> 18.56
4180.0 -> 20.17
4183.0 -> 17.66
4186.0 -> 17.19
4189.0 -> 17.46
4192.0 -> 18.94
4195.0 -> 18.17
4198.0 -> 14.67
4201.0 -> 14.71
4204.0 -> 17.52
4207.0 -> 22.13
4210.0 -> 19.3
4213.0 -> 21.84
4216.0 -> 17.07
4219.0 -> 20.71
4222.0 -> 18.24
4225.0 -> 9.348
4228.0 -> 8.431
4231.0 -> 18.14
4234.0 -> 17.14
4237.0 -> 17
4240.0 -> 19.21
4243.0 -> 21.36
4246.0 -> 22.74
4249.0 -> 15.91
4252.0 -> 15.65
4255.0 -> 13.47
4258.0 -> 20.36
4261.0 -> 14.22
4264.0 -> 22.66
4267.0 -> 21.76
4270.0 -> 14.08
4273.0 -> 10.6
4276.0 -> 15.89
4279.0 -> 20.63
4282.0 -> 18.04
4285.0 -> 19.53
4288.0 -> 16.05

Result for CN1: 0.08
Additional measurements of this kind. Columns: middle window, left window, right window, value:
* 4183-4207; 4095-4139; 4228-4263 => 0.03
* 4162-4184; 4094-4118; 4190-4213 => -0.03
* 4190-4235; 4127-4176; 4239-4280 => 0.03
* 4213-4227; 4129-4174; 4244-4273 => 0.06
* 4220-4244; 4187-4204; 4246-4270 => 0.09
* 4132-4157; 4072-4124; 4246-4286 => 0.12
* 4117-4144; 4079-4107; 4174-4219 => 0.06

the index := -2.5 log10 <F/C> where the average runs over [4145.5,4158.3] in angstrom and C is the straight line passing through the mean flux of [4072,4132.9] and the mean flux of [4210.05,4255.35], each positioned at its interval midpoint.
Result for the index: 0.06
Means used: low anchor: 18.9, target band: 17.3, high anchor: 17.2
